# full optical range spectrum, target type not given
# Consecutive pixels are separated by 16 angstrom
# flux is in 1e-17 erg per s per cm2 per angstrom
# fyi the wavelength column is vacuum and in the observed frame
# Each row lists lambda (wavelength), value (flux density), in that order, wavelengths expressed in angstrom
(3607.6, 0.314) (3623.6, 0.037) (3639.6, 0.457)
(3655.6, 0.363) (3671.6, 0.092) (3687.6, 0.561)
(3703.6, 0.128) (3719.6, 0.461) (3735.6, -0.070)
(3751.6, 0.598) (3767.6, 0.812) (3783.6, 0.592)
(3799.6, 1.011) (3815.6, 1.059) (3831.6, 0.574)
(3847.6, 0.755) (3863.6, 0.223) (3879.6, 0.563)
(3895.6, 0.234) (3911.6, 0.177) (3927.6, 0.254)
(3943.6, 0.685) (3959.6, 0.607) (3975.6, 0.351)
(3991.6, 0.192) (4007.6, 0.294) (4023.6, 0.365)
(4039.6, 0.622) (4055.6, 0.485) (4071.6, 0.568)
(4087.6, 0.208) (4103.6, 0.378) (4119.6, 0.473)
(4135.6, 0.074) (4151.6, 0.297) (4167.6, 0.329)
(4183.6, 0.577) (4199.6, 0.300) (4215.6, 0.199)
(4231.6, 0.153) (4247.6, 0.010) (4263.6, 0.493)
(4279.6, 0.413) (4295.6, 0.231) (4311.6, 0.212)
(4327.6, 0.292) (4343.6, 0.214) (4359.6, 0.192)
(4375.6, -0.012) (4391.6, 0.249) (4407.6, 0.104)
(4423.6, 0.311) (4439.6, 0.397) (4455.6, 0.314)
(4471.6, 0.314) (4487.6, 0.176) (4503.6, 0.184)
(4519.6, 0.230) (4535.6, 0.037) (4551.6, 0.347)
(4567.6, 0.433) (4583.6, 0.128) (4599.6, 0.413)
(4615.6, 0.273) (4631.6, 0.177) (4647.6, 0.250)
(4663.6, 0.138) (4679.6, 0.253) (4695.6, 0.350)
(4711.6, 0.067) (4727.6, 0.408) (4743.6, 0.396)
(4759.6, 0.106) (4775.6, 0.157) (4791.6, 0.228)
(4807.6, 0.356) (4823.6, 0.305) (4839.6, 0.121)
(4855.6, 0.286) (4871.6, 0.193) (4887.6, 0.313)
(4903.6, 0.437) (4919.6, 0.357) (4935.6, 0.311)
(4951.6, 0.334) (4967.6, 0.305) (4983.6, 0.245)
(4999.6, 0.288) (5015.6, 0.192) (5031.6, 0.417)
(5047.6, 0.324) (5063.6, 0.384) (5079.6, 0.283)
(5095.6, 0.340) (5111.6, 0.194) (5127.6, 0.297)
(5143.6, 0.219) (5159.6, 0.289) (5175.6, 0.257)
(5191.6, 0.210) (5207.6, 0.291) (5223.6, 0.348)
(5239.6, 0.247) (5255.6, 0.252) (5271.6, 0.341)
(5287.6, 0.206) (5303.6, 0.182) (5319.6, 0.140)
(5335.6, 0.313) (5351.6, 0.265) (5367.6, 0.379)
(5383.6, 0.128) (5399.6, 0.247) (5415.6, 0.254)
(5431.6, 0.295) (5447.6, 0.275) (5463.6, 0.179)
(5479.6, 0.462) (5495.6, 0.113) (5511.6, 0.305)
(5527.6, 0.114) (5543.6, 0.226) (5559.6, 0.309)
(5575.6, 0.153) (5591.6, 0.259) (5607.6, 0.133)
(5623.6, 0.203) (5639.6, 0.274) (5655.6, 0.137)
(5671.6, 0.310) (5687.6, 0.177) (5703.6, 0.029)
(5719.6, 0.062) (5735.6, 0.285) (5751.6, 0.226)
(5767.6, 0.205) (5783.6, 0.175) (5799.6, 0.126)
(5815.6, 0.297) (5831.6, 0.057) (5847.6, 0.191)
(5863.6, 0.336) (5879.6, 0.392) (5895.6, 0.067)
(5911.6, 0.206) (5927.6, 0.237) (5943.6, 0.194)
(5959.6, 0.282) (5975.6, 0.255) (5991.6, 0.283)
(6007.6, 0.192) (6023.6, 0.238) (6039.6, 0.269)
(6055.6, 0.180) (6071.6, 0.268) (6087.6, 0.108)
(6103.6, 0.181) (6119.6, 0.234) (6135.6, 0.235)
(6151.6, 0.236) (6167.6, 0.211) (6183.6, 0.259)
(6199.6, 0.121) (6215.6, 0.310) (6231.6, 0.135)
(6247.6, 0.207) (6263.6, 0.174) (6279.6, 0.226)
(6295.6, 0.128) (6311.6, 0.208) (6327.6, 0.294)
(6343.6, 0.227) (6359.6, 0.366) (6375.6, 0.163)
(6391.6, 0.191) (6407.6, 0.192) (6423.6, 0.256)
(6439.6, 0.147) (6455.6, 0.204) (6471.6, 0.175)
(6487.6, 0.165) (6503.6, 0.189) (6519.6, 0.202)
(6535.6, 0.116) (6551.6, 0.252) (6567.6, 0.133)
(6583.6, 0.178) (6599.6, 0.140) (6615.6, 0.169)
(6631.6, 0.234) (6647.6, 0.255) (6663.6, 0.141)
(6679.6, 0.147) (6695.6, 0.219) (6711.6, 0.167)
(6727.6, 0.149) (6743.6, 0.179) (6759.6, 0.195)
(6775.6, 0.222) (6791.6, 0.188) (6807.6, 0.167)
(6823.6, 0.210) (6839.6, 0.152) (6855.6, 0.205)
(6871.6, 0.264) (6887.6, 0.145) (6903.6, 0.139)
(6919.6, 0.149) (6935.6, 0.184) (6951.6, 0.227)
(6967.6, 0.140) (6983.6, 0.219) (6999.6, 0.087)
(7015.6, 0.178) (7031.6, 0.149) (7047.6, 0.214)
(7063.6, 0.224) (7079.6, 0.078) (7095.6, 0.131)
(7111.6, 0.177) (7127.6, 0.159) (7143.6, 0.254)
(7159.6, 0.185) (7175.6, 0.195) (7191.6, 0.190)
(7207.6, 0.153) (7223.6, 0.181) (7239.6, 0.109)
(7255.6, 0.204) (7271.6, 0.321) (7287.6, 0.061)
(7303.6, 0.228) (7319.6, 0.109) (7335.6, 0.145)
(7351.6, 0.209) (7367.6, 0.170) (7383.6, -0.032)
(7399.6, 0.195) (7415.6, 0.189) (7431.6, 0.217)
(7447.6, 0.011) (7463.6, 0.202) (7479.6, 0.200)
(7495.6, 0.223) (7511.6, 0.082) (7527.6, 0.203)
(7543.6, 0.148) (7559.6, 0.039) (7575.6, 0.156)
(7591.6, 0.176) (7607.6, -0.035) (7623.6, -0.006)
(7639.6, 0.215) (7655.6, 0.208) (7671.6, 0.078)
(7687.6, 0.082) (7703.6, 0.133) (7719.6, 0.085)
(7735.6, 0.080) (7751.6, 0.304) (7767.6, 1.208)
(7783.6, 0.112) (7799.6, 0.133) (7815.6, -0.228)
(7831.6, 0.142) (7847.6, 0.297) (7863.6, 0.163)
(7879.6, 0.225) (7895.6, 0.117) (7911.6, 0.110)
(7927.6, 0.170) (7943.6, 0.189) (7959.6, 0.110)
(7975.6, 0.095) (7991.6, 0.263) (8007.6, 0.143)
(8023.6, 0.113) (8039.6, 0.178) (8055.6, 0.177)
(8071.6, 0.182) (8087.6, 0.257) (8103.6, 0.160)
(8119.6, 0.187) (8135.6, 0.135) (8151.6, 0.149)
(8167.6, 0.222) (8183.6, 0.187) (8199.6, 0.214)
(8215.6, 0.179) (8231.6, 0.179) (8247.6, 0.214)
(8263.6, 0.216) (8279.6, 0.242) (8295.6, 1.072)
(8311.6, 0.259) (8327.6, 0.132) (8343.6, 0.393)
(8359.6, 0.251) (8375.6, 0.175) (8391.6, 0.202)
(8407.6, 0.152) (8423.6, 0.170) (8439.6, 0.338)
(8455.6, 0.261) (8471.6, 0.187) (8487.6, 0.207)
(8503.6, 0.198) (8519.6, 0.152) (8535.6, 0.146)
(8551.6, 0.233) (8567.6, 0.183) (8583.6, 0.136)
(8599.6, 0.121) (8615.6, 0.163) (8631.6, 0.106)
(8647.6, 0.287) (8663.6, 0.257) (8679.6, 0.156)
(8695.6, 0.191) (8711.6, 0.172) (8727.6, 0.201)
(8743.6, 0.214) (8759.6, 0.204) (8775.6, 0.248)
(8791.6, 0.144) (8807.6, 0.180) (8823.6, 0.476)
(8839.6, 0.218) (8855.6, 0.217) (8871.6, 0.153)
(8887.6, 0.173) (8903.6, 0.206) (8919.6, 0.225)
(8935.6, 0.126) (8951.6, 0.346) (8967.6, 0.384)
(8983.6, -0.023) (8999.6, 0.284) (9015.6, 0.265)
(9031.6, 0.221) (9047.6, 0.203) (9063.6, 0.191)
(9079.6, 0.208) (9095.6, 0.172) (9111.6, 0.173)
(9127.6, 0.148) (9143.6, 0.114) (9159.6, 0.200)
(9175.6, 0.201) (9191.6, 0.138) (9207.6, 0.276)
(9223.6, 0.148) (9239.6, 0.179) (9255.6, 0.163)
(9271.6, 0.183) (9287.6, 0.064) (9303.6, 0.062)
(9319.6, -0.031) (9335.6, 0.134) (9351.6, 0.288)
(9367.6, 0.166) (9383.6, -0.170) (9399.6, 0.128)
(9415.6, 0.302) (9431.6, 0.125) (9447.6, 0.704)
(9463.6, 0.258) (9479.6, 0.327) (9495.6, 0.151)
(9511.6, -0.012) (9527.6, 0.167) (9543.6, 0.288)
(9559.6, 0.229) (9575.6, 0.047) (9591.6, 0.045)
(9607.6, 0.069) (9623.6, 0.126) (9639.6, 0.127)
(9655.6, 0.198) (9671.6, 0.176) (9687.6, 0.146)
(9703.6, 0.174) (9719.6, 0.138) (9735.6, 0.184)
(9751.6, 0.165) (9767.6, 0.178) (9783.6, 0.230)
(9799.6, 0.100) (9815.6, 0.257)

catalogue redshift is 1.082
